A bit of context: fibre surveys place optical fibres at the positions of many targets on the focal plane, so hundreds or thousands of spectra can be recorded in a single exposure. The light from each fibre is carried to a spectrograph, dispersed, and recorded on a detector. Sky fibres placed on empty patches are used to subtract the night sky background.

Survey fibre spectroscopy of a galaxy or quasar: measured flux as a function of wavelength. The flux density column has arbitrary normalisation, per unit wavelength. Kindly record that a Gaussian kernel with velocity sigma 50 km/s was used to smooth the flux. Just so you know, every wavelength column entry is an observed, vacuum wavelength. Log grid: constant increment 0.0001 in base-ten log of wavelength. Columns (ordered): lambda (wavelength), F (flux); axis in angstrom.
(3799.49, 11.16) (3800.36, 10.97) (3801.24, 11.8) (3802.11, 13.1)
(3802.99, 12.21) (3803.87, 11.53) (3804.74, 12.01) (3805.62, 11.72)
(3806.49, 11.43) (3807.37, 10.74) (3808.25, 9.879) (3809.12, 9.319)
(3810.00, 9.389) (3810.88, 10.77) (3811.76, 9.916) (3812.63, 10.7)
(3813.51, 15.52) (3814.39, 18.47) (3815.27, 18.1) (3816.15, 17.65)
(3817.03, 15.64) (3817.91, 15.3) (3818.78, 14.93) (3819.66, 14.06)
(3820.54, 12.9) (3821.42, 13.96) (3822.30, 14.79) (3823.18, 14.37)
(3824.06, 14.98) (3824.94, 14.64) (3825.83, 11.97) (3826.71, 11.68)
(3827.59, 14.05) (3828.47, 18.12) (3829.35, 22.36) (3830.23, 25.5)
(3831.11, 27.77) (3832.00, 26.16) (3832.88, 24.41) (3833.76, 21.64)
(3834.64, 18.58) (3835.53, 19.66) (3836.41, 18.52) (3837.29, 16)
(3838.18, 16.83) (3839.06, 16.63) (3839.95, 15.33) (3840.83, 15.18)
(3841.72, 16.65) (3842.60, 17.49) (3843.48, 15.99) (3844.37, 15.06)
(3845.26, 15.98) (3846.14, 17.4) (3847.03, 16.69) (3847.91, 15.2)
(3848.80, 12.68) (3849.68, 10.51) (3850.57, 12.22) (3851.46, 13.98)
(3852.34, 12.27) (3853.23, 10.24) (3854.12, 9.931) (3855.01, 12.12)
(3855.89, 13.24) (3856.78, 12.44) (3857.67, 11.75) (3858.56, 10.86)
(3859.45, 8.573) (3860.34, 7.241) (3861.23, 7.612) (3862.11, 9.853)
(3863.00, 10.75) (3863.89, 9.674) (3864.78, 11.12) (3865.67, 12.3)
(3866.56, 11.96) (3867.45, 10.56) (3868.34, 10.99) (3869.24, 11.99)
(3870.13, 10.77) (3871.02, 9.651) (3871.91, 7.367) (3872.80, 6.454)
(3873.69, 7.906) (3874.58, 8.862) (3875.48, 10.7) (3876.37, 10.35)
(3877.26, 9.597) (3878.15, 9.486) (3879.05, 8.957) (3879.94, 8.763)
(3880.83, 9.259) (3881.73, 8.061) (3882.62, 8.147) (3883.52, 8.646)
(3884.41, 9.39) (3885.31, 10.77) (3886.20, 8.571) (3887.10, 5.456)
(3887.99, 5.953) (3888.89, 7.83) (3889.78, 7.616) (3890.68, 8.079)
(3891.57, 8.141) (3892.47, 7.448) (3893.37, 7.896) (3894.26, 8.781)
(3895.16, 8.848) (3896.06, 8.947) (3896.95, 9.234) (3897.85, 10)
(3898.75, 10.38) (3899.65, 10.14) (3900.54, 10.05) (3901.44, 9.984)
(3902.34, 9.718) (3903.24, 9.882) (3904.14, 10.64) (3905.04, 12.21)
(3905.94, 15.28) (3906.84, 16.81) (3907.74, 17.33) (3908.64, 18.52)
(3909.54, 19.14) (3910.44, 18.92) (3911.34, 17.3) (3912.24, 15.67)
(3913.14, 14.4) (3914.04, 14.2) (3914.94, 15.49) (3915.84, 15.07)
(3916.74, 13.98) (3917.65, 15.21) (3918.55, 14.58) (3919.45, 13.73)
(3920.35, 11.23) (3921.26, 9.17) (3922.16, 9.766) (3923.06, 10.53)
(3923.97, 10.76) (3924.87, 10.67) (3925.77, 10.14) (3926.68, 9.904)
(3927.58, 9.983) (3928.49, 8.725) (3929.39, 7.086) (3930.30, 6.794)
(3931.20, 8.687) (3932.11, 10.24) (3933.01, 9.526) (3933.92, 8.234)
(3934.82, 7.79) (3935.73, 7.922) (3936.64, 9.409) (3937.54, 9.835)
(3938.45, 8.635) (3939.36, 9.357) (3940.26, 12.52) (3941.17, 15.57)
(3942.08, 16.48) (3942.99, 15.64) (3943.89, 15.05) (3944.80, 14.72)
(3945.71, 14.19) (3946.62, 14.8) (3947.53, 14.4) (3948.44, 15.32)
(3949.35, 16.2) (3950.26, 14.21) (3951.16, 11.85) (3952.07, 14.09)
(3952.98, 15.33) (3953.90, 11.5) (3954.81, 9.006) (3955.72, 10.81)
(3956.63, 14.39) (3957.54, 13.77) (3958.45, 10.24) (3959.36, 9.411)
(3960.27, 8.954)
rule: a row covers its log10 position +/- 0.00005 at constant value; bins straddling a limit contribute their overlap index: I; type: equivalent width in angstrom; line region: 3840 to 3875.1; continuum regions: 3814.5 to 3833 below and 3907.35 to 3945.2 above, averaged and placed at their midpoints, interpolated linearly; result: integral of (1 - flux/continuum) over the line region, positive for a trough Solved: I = 8.53 angstrom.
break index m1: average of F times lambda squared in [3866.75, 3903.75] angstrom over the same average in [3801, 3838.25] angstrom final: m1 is 0.6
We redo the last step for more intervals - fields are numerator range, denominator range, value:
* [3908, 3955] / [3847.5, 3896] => 1.33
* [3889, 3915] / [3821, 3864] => 0.82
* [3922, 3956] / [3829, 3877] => 0.87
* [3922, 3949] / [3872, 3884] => 1.30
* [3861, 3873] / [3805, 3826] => 0.78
